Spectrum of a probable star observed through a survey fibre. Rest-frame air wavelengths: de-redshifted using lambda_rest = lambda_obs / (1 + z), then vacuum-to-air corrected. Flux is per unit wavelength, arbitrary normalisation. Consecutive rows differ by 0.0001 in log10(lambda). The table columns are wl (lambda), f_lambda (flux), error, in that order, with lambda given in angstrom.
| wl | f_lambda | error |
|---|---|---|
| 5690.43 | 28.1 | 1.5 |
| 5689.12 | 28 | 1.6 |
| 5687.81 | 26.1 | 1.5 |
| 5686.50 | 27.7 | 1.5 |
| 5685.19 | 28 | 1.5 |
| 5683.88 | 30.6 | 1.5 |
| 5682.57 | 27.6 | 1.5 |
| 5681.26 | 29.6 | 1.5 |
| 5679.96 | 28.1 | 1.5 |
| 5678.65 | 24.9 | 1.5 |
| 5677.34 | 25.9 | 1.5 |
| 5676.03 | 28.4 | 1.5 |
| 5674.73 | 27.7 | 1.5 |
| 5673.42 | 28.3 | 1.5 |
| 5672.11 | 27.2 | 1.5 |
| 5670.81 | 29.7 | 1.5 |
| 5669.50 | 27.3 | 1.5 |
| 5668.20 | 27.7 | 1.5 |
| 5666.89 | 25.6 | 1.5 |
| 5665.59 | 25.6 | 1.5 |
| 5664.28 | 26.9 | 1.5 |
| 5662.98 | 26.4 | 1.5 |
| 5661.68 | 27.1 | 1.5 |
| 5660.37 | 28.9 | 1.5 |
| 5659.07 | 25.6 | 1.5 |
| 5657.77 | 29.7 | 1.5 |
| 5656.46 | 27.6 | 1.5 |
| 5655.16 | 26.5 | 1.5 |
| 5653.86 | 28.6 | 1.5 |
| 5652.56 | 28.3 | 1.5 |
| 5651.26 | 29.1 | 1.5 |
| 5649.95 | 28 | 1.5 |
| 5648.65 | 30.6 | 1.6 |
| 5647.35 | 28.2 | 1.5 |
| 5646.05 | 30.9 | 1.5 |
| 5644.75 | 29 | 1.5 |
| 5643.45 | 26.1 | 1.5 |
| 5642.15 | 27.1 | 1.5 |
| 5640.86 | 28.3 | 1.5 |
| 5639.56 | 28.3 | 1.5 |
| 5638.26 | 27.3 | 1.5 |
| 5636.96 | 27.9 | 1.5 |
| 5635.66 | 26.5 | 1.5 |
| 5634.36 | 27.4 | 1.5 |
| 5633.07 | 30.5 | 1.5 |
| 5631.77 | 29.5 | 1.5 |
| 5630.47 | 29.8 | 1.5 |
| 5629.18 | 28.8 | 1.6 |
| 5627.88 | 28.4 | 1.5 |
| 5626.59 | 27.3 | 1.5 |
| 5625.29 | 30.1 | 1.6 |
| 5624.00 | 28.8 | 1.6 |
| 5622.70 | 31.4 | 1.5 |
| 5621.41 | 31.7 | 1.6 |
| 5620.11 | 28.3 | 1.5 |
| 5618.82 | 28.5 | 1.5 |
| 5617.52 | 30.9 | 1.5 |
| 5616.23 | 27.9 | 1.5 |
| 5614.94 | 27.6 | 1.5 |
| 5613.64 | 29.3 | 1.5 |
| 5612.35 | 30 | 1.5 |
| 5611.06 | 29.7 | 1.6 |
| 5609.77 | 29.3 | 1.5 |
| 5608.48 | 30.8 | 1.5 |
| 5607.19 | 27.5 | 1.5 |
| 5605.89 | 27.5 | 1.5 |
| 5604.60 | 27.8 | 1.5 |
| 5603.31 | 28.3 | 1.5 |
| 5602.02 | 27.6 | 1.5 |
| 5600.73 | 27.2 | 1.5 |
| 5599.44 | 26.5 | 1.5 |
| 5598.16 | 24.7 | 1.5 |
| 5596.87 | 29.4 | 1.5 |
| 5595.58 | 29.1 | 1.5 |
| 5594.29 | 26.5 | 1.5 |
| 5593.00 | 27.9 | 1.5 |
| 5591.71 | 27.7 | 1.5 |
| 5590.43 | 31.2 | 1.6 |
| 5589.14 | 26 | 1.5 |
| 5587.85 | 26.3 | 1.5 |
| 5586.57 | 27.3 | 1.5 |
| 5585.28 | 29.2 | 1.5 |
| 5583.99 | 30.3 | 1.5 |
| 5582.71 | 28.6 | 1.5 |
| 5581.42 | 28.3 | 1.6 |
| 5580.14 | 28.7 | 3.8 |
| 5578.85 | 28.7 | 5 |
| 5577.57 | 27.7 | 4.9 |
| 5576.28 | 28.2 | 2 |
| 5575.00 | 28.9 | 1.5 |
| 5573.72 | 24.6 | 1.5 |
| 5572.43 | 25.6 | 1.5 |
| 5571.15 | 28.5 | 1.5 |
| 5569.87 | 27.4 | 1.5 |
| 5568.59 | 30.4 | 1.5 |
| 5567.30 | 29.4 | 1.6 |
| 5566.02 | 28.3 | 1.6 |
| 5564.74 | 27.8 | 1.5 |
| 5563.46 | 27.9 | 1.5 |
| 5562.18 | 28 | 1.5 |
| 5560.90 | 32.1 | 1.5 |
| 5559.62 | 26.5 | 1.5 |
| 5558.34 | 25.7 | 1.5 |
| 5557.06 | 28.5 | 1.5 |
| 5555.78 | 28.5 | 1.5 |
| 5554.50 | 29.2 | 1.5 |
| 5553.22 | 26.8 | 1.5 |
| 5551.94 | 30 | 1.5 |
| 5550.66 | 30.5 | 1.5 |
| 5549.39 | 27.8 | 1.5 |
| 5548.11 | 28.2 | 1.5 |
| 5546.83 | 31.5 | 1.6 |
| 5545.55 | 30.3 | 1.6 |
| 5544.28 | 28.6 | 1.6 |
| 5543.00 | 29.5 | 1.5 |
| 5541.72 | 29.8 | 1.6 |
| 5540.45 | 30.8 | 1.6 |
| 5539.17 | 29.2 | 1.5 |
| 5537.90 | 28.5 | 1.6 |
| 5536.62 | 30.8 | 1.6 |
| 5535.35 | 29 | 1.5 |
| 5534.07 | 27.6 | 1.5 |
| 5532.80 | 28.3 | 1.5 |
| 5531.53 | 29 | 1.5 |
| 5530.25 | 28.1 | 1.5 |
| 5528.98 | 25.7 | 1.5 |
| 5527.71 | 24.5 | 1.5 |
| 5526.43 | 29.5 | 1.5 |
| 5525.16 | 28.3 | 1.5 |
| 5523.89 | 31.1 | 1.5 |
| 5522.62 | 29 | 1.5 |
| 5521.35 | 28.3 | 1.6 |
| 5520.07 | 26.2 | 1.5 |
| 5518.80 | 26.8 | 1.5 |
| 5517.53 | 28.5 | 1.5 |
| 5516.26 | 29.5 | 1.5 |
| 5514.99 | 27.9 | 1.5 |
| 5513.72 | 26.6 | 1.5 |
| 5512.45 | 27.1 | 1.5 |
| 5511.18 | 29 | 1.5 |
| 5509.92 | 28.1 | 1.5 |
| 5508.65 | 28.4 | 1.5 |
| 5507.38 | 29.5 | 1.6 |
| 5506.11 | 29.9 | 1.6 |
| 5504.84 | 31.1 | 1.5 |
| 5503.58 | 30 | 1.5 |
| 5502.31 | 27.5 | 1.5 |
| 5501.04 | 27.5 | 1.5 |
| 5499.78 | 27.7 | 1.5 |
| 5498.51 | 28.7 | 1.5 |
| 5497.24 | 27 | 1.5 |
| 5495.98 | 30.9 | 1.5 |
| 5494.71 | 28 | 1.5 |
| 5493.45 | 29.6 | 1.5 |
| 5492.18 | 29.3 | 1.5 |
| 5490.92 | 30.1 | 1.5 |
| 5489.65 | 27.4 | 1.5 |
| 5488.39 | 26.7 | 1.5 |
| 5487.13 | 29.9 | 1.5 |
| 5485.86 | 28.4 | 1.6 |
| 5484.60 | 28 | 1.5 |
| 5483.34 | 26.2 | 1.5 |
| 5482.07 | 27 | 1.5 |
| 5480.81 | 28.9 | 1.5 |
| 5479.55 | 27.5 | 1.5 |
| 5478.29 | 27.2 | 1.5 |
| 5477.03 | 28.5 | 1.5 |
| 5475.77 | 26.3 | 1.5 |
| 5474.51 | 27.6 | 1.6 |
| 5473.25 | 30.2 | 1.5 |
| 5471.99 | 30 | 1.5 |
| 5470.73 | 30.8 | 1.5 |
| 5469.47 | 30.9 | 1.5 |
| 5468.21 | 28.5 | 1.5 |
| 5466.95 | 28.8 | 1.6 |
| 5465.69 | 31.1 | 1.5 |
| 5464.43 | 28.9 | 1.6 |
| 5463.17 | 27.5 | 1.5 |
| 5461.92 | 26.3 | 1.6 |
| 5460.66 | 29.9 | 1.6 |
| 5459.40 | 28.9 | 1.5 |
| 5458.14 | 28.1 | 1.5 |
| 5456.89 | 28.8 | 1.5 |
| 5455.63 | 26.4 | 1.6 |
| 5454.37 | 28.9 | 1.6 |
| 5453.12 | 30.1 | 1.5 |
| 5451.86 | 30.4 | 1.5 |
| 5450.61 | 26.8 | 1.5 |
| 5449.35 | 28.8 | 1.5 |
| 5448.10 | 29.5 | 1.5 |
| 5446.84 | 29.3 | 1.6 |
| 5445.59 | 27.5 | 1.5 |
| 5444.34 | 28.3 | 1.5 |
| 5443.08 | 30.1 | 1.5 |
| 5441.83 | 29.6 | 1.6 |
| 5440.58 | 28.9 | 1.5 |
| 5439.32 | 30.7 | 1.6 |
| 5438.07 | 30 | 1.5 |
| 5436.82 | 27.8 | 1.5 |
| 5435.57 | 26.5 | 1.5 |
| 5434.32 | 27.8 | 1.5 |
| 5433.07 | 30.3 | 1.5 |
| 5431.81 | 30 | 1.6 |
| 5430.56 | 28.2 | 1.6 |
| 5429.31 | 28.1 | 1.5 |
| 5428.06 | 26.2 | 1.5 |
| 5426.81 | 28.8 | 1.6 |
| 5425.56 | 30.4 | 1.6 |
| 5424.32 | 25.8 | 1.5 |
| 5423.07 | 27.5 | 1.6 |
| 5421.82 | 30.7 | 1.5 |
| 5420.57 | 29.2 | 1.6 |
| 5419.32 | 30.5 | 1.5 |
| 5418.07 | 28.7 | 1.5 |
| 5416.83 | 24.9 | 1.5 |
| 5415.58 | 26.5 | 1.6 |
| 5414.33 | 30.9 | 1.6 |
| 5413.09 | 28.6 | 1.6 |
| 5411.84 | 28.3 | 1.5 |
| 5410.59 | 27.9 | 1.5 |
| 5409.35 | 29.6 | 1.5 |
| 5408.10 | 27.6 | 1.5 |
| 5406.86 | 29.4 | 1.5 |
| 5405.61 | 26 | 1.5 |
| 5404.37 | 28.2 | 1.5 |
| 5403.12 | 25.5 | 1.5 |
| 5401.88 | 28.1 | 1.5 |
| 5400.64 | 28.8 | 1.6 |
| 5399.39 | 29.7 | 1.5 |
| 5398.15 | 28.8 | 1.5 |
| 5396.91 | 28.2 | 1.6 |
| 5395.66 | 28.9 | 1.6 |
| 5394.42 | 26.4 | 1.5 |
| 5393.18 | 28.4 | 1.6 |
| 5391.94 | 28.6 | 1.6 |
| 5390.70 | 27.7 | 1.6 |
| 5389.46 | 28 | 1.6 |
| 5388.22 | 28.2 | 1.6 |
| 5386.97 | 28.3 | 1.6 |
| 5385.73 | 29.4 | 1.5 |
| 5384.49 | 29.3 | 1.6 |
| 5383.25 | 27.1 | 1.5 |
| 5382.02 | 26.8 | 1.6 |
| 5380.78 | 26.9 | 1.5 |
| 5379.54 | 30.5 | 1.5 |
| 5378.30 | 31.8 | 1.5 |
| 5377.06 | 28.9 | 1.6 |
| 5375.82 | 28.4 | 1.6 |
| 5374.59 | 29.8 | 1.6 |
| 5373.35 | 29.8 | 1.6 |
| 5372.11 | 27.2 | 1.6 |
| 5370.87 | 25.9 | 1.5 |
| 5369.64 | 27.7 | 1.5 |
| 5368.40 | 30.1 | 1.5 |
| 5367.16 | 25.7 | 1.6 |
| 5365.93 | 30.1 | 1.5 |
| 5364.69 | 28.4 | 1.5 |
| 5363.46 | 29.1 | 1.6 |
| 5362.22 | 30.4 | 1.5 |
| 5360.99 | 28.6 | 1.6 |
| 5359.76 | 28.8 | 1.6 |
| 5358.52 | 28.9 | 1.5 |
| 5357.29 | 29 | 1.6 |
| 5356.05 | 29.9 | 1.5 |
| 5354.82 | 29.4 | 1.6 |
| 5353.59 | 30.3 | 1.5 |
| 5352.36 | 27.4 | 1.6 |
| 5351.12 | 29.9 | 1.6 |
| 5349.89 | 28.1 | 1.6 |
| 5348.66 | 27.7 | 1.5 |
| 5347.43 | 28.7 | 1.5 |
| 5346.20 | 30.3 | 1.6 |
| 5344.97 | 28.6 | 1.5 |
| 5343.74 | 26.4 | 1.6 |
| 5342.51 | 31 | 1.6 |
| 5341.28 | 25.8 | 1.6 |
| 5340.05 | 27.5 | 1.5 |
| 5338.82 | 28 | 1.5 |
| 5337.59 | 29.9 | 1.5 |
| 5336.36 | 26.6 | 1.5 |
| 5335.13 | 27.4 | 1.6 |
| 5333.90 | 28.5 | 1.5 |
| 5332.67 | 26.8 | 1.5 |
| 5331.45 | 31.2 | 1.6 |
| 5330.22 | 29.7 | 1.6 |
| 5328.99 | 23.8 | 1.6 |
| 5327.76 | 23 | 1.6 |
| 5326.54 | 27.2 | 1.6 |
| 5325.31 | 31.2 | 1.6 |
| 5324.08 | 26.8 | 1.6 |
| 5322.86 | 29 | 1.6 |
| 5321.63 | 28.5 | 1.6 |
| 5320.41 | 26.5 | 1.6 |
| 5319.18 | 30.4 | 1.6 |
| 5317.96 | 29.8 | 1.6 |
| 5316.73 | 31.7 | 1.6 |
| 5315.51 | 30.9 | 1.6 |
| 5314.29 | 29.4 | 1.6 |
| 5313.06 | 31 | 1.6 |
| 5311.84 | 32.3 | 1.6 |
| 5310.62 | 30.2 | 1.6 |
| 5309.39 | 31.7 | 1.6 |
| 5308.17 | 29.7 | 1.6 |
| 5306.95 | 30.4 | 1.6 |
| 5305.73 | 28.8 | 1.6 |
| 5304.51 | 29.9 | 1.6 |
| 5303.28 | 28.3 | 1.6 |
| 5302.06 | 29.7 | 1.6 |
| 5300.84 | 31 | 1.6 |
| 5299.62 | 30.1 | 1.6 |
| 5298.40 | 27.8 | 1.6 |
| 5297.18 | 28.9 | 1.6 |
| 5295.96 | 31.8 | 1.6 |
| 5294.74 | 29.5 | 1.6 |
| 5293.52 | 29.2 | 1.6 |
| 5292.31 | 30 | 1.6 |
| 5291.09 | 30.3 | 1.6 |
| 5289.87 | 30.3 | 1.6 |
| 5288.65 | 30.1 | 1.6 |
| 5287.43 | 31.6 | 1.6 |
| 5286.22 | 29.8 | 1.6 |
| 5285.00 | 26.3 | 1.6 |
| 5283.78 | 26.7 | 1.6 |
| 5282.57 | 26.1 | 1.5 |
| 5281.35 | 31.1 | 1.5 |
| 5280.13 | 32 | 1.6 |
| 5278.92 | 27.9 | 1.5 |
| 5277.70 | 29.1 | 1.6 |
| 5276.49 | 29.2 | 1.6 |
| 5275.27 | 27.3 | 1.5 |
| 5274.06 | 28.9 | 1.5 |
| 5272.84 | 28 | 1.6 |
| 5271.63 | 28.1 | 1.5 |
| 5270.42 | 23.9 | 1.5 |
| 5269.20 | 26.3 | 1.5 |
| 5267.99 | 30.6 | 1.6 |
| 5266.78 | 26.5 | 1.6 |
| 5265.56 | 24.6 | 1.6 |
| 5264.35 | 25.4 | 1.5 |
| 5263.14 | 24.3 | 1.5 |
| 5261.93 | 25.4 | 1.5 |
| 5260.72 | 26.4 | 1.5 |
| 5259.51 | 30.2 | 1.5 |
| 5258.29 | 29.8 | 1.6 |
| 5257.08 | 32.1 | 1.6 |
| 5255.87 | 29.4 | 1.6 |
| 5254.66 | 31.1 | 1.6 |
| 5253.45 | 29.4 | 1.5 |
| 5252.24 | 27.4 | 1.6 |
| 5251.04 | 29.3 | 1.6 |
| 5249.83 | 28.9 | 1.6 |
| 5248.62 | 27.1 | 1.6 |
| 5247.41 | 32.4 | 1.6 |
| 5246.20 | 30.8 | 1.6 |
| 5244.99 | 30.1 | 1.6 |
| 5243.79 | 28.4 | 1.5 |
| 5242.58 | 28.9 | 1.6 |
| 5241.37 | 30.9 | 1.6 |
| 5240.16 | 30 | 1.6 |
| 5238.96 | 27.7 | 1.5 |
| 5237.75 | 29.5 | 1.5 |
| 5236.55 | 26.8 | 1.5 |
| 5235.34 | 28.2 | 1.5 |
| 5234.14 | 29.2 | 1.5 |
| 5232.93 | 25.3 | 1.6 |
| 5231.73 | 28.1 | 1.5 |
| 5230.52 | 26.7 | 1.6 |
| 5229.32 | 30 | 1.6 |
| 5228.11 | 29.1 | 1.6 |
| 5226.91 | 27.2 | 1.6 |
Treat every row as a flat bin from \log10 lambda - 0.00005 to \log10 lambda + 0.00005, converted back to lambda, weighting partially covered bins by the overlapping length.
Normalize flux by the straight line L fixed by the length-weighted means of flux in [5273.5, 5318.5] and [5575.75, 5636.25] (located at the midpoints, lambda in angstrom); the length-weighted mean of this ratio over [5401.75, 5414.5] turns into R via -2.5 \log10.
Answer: 0.044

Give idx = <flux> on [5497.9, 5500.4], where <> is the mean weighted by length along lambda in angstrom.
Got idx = 28.2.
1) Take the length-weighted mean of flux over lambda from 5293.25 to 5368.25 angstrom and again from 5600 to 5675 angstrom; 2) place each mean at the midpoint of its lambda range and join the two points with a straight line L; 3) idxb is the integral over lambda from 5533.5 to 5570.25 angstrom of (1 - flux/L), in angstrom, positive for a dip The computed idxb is -0.5 angstrom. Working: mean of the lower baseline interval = 29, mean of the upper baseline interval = 28.3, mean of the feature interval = 28.9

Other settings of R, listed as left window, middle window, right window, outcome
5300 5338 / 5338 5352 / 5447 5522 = 0.02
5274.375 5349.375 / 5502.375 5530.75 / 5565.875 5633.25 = 0.01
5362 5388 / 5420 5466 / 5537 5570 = 0.00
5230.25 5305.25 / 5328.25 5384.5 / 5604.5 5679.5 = 0.00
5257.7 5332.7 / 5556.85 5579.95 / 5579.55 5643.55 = 0.02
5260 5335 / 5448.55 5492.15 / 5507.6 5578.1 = 0.00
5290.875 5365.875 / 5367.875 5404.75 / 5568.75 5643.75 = 0.02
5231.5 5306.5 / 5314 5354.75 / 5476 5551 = 0.01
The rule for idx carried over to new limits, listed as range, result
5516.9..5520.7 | 27.2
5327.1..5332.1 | 27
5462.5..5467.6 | 29.1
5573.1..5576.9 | 27.3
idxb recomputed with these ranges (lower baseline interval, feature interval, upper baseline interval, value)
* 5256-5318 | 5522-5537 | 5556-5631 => 0.1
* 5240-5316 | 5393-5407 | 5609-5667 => 0.4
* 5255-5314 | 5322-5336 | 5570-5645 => 0.6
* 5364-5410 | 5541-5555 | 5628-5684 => -0.6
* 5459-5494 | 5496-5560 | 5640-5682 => -0.4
